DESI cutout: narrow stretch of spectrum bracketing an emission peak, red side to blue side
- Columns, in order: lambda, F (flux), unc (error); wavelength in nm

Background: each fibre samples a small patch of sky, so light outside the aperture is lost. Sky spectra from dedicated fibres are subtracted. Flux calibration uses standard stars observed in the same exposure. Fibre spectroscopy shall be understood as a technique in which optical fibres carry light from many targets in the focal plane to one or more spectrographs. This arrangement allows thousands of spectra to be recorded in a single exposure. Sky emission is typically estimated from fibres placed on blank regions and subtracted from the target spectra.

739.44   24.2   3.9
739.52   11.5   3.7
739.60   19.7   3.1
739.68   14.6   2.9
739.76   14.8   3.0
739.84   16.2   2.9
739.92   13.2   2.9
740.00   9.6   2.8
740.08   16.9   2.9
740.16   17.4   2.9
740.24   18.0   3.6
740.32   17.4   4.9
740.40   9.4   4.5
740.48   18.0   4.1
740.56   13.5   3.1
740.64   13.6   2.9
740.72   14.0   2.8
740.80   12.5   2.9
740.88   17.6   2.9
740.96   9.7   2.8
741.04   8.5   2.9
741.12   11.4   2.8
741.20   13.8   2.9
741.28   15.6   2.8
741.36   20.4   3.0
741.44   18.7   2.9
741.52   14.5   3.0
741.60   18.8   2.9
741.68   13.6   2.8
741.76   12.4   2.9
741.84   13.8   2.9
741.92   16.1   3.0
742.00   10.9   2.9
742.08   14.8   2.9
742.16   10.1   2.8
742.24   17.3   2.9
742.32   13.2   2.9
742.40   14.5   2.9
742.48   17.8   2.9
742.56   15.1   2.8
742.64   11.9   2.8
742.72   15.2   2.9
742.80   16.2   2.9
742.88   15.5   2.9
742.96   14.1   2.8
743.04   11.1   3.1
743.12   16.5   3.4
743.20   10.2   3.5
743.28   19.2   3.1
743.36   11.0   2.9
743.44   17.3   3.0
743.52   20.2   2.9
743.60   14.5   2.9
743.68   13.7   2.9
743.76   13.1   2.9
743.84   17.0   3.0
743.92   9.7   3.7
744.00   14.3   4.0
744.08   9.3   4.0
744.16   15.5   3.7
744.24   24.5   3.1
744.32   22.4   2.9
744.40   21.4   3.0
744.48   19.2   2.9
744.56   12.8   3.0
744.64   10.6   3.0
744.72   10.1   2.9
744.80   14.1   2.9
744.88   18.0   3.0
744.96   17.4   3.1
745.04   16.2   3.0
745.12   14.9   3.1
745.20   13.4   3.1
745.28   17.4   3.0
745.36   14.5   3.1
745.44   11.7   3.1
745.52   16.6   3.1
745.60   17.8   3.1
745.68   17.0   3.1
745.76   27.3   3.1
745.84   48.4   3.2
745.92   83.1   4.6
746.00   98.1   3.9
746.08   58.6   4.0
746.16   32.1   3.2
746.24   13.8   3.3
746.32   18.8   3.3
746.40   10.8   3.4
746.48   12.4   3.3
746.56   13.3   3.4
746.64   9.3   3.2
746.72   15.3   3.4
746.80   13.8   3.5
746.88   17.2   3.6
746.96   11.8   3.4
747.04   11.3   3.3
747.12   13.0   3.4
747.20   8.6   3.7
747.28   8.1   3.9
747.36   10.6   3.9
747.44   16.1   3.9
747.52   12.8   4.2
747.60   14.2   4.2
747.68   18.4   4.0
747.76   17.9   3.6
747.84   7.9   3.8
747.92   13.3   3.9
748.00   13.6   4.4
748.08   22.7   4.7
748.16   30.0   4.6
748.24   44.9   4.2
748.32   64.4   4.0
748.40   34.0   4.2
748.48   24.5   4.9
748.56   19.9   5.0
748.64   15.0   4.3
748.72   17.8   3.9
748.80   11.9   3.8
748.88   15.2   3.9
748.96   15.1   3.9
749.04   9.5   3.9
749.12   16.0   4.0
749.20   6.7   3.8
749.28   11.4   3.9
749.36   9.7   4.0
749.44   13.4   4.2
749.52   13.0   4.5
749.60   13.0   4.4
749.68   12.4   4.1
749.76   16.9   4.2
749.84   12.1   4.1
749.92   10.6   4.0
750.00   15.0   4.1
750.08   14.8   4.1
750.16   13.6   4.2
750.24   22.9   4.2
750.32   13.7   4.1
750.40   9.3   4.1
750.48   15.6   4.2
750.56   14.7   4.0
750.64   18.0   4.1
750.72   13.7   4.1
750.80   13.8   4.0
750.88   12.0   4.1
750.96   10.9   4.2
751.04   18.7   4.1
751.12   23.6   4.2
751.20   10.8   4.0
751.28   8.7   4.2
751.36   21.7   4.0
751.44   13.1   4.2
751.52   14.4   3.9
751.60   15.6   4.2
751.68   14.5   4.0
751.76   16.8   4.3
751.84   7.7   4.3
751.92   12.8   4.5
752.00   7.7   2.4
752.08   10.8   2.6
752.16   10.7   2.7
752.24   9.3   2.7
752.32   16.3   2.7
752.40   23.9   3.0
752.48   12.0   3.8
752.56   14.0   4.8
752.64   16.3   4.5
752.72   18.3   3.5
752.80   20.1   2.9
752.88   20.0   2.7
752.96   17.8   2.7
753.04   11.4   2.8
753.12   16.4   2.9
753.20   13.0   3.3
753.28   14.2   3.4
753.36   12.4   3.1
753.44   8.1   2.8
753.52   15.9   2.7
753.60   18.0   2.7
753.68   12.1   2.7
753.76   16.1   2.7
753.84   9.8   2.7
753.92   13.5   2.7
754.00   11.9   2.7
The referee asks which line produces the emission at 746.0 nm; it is H-alpha 6563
